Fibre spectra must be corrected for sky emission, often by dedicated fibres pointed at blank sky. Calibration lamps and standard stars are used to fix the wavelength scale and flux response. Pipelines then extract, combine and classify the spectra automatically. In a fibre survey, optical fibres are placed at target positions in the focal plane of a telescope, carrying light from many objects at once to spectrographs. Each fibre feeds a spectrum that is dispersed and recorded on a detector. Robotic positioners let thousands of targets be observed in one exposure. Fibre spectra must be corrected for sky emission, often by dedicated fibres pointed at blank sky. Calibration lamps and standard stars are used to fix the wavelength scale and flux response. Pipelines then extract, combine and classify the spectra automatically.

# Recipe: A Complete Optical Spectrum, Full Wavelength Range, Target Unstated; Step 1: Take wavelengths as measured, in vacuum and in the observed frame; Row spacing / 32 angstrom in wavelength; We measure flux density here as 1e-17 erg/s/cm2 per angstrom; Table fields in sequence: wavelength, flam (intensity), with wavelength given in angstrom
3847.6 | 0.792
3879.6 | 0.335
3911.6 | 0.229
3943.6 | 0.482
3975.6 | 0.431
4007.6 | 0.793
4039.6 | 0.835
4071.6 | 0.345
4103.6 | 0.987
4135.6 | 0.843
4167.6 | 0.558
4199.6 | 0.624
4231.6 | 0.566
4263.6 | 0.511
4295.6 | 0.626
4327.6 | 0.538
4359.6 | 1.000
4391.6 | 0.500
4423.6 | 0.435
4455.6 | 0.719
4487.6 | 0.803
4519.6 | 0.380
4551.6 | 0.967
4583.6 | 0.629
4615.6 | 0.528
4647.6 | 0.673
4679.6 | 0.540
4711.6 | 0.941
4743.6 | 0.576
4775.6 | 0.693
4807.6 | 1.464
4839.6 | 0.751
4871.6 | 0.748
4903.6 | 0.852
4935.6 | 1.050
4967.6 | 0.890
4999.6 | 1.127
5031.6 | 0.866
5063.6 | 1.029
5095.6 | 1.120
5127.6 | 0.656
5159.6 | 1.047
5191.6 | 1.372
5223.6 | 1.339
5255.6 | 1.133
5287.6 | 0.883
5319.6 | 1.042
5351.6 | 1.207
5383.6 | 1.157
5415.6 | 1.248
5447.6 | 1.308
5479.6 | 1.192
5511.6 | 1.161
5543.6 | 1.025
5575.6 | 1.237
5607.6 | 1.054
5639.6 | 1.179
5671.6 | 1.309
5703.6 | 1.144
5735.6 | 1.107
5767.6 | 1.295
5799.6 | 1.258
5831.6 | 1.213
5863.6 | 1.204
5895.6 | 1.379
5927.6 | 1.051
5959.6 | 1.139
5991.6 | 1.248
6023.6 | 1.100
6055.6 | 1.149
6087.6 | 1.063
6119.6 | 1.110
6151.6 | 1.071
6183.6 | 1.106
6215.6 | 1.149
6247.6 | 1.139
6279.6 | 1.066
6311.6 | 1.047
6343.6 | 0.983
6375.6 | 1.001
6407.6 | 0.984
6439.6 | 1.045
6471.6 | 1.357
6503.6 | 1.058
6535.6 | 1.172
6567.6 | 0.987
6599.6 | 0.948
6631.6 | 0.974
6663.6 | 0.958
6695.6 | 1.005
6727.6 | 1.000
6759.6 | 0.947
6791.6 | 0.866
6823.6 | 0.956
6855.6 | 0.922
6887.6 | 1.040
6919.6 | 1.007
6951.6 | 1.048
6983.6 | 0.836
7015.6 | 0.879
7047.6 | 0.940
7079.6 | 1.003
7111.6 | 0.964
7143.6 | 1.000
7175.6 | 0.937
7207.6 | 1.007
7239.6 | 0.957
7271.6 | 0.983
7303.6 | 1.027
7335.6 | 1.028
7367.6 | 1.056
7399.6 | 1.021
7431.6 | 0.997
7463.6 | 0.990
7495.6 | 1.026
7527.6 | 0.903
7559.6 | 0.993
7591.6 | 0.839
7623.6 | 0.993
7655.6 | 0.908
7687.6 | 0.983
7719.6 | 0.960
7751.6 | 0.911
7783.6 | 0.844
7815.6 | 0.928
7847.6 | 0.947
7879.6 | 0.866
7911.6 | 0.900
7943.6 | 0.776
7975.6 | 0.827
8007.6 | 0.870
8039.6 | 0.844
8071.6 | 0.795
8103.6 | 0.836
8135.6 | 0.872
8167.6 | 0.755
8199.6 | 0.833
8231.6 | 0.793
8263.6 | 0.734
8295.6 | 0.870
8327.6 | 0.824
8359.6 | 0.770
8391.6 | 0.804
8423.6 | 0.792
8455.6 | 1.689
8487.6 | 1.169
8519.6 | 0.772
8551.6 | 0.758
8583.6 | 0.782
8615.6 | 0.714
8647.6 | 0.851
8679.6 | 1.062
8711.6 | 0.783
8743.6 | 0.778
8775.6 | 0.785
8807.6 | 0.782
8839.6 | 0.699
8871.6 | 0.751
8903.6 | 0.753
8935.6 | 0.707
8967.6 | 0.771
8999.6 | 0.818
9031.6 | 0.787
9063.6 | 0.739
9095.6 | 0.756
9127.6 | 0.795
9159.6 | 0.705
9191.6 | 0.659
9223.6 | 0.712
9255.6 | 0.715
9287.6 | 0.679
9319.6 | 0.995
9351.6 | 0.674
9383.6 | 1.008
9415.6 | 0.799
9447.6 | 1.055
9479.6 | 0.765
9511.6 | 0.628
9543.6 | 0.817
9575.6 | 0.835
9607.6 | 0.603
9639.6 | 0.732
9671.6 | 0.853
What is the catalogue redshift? 0.29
